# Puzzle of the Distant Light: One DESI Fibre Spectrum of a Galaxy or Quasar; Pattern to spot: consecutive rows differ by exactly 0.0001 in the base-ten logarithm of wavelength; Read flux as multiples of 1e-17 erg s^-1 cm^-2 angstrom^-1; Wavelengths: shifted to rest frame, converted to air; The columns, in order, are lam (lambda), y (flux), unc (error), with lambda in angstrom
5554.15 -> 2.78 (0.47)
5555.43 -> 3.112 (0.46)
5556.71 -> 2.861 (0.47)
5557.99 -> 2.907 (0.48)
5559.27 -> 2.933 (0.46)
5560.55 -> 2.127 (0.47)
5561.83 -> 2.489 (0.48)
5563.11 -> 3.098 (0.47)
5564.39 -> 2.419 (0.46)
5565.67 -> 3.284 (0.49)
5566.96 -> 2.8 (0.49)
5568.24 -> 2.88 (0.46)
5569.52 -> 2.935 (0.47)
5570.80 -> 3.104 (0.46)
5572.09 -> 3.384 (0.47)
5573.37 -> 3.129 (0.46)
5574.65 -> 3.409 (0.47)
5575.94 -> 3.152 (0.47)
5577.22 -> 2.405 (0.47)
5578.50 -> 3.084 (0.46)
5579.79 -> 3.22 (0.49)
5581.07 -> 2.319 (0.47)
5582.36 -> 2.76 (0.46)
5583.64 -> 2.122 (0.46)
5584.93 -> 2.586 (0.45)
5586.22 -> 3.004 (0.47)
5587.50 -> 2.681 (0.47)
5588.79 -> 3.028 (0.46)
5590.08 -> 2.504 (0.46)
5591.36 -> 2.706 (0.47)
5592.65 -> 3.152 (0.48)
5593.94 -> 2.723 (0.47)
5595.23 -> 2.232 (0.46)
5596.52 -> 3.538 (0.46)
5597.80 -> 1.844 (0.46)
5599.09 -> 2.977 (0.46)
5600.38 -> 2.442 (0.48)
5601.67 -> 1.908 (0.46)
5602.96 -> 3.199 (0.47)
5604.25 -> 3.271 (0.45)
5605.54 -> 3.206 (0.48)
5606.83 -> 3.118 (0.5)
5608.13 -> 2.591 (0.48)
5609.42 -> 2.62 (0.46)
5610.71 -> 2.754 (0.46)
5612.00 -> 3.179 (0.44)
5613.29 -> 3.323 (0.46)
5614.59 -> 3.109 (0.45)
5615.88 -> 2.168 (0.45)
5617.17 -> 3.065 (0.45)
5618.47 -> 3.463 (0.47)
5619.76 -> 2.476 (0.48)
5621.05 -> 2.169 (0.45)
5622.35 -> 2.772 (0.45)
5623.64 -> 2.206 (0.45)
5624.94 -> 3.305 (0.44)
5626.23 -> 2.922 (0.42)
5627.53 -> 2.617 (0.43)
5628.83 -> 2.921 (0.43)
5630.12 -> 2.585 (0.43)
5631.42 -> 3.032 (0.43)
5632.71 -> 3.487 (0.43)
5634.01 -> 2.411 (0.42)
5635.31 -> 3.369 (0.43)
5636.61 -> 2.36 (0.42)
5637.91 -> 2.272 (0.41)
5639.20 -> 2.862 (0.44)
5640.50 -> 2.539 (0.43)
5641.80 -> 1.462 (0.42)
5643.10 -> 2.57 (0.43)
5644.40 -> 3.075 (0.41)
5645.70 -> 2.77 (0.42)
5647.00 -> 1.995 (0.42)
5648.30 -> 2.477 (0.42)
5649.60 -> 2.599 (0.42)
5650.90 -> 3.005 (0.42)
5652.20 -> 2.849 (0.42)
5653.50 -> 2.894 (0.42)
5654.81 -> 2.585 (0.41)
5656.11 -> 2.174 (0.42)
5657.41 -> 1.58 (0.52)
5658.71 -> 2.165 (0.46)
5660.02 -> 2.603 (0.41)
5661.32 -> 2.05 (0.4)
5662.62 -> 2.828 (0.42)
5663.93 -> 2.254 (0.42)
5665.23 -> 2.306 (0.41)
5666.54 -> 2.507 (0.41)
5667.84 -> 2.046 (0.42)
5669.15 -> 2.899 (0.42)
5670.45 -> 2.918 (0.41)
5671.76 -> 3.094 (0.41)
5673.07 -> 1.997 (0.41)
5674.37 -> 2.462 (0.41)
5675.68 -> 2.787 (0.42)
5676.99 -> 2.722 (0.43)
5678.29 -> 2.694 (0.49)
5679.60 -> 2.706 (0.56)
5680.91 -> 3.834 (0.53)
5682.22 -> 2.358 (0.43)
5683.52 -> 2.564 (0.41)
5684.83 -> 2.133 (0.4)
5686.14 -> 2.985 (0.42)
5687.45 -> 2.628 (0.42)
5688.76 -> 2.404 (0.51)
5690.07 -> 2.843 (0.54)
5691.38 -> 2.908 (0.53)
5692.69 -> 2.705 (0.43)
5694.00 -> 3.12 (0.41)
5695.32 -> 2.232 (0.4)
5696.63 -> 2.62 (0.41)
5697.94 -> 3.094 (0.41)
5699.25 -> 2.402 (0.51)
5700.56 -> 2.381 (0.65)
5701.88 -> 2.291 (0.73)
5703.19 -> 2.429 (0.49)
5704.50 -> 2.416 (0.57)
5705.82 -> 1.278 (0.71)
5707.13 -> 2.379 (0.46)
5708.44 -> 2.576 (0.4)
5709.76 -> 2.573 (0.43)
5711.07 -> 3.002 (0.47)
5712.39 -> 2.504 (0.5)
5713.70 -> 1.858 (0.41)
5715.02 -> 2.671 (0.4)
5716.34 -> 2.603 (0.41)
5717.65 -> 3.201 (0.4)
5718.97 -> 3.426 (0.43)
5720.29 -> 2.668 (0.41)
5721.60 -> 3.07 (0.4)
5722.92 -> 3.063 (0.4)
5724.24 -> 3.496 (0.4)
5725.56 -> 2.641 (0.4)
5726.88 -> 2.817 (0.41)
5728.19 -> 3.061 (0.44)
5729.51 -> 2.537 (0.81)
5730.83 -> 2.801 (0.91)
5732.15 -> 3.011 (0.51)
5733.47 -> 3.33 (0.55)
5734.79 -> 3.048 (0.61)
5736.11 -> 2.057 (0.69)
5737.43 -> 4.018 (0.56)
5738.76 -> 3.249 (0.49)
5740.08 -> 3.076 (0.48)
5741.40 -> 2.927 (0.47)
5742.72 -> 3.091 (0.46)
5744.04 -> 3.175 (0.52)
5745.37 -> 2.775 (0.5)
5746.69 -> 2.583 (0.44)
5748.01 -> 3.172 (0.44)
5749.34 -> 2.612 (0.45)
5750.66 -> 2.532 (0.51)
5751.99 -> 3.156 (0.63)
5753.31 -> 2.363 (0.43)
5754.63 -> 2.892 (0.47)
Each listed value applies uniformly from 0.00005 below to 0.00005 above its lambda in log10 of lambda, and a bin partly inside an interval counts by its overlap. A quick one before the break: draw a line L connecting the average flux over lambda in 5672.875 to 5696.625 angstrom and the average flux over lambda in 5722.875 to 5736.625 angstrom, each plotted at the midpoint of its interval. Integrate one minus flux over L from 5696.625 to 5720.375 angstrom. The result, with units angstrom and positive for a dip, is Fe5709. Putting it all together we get 2.2 angstrom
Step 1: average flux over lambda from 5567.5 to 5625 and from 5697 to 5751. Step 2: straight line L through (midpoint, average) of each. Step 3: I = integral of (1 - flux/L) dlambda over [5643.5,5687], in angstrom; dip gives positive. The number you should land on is 3.5 angstrom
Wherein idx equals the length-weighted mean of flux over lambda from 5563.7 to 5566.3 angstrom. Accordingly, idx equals 2.86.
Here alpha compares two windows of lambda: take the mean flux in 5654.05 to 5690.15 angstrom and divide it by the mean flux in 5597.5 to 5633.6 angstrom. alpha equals 0.90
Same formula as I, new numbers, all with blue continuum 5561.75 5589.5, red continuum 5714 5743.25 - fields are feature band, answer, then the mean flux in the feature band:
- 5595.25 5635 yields 1.2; 2.82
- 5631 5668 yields 5.1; 2.52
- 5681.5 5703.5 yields 2.7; 2.6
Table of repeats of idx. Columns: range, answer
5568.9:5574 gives 3.14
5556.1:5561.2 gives 2.71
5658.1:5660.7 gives 2.38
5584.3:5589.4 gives 2.82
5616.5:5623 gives 2.79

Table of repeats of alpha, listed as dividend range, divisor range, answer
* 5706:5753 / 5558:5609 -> 1.02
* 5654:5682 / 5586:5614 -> 0.90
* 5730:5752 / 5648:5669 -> 1.21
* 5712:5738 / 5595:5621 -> 1.03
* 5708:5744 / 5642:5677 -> 1.16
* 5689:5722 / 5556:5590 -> 0.92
